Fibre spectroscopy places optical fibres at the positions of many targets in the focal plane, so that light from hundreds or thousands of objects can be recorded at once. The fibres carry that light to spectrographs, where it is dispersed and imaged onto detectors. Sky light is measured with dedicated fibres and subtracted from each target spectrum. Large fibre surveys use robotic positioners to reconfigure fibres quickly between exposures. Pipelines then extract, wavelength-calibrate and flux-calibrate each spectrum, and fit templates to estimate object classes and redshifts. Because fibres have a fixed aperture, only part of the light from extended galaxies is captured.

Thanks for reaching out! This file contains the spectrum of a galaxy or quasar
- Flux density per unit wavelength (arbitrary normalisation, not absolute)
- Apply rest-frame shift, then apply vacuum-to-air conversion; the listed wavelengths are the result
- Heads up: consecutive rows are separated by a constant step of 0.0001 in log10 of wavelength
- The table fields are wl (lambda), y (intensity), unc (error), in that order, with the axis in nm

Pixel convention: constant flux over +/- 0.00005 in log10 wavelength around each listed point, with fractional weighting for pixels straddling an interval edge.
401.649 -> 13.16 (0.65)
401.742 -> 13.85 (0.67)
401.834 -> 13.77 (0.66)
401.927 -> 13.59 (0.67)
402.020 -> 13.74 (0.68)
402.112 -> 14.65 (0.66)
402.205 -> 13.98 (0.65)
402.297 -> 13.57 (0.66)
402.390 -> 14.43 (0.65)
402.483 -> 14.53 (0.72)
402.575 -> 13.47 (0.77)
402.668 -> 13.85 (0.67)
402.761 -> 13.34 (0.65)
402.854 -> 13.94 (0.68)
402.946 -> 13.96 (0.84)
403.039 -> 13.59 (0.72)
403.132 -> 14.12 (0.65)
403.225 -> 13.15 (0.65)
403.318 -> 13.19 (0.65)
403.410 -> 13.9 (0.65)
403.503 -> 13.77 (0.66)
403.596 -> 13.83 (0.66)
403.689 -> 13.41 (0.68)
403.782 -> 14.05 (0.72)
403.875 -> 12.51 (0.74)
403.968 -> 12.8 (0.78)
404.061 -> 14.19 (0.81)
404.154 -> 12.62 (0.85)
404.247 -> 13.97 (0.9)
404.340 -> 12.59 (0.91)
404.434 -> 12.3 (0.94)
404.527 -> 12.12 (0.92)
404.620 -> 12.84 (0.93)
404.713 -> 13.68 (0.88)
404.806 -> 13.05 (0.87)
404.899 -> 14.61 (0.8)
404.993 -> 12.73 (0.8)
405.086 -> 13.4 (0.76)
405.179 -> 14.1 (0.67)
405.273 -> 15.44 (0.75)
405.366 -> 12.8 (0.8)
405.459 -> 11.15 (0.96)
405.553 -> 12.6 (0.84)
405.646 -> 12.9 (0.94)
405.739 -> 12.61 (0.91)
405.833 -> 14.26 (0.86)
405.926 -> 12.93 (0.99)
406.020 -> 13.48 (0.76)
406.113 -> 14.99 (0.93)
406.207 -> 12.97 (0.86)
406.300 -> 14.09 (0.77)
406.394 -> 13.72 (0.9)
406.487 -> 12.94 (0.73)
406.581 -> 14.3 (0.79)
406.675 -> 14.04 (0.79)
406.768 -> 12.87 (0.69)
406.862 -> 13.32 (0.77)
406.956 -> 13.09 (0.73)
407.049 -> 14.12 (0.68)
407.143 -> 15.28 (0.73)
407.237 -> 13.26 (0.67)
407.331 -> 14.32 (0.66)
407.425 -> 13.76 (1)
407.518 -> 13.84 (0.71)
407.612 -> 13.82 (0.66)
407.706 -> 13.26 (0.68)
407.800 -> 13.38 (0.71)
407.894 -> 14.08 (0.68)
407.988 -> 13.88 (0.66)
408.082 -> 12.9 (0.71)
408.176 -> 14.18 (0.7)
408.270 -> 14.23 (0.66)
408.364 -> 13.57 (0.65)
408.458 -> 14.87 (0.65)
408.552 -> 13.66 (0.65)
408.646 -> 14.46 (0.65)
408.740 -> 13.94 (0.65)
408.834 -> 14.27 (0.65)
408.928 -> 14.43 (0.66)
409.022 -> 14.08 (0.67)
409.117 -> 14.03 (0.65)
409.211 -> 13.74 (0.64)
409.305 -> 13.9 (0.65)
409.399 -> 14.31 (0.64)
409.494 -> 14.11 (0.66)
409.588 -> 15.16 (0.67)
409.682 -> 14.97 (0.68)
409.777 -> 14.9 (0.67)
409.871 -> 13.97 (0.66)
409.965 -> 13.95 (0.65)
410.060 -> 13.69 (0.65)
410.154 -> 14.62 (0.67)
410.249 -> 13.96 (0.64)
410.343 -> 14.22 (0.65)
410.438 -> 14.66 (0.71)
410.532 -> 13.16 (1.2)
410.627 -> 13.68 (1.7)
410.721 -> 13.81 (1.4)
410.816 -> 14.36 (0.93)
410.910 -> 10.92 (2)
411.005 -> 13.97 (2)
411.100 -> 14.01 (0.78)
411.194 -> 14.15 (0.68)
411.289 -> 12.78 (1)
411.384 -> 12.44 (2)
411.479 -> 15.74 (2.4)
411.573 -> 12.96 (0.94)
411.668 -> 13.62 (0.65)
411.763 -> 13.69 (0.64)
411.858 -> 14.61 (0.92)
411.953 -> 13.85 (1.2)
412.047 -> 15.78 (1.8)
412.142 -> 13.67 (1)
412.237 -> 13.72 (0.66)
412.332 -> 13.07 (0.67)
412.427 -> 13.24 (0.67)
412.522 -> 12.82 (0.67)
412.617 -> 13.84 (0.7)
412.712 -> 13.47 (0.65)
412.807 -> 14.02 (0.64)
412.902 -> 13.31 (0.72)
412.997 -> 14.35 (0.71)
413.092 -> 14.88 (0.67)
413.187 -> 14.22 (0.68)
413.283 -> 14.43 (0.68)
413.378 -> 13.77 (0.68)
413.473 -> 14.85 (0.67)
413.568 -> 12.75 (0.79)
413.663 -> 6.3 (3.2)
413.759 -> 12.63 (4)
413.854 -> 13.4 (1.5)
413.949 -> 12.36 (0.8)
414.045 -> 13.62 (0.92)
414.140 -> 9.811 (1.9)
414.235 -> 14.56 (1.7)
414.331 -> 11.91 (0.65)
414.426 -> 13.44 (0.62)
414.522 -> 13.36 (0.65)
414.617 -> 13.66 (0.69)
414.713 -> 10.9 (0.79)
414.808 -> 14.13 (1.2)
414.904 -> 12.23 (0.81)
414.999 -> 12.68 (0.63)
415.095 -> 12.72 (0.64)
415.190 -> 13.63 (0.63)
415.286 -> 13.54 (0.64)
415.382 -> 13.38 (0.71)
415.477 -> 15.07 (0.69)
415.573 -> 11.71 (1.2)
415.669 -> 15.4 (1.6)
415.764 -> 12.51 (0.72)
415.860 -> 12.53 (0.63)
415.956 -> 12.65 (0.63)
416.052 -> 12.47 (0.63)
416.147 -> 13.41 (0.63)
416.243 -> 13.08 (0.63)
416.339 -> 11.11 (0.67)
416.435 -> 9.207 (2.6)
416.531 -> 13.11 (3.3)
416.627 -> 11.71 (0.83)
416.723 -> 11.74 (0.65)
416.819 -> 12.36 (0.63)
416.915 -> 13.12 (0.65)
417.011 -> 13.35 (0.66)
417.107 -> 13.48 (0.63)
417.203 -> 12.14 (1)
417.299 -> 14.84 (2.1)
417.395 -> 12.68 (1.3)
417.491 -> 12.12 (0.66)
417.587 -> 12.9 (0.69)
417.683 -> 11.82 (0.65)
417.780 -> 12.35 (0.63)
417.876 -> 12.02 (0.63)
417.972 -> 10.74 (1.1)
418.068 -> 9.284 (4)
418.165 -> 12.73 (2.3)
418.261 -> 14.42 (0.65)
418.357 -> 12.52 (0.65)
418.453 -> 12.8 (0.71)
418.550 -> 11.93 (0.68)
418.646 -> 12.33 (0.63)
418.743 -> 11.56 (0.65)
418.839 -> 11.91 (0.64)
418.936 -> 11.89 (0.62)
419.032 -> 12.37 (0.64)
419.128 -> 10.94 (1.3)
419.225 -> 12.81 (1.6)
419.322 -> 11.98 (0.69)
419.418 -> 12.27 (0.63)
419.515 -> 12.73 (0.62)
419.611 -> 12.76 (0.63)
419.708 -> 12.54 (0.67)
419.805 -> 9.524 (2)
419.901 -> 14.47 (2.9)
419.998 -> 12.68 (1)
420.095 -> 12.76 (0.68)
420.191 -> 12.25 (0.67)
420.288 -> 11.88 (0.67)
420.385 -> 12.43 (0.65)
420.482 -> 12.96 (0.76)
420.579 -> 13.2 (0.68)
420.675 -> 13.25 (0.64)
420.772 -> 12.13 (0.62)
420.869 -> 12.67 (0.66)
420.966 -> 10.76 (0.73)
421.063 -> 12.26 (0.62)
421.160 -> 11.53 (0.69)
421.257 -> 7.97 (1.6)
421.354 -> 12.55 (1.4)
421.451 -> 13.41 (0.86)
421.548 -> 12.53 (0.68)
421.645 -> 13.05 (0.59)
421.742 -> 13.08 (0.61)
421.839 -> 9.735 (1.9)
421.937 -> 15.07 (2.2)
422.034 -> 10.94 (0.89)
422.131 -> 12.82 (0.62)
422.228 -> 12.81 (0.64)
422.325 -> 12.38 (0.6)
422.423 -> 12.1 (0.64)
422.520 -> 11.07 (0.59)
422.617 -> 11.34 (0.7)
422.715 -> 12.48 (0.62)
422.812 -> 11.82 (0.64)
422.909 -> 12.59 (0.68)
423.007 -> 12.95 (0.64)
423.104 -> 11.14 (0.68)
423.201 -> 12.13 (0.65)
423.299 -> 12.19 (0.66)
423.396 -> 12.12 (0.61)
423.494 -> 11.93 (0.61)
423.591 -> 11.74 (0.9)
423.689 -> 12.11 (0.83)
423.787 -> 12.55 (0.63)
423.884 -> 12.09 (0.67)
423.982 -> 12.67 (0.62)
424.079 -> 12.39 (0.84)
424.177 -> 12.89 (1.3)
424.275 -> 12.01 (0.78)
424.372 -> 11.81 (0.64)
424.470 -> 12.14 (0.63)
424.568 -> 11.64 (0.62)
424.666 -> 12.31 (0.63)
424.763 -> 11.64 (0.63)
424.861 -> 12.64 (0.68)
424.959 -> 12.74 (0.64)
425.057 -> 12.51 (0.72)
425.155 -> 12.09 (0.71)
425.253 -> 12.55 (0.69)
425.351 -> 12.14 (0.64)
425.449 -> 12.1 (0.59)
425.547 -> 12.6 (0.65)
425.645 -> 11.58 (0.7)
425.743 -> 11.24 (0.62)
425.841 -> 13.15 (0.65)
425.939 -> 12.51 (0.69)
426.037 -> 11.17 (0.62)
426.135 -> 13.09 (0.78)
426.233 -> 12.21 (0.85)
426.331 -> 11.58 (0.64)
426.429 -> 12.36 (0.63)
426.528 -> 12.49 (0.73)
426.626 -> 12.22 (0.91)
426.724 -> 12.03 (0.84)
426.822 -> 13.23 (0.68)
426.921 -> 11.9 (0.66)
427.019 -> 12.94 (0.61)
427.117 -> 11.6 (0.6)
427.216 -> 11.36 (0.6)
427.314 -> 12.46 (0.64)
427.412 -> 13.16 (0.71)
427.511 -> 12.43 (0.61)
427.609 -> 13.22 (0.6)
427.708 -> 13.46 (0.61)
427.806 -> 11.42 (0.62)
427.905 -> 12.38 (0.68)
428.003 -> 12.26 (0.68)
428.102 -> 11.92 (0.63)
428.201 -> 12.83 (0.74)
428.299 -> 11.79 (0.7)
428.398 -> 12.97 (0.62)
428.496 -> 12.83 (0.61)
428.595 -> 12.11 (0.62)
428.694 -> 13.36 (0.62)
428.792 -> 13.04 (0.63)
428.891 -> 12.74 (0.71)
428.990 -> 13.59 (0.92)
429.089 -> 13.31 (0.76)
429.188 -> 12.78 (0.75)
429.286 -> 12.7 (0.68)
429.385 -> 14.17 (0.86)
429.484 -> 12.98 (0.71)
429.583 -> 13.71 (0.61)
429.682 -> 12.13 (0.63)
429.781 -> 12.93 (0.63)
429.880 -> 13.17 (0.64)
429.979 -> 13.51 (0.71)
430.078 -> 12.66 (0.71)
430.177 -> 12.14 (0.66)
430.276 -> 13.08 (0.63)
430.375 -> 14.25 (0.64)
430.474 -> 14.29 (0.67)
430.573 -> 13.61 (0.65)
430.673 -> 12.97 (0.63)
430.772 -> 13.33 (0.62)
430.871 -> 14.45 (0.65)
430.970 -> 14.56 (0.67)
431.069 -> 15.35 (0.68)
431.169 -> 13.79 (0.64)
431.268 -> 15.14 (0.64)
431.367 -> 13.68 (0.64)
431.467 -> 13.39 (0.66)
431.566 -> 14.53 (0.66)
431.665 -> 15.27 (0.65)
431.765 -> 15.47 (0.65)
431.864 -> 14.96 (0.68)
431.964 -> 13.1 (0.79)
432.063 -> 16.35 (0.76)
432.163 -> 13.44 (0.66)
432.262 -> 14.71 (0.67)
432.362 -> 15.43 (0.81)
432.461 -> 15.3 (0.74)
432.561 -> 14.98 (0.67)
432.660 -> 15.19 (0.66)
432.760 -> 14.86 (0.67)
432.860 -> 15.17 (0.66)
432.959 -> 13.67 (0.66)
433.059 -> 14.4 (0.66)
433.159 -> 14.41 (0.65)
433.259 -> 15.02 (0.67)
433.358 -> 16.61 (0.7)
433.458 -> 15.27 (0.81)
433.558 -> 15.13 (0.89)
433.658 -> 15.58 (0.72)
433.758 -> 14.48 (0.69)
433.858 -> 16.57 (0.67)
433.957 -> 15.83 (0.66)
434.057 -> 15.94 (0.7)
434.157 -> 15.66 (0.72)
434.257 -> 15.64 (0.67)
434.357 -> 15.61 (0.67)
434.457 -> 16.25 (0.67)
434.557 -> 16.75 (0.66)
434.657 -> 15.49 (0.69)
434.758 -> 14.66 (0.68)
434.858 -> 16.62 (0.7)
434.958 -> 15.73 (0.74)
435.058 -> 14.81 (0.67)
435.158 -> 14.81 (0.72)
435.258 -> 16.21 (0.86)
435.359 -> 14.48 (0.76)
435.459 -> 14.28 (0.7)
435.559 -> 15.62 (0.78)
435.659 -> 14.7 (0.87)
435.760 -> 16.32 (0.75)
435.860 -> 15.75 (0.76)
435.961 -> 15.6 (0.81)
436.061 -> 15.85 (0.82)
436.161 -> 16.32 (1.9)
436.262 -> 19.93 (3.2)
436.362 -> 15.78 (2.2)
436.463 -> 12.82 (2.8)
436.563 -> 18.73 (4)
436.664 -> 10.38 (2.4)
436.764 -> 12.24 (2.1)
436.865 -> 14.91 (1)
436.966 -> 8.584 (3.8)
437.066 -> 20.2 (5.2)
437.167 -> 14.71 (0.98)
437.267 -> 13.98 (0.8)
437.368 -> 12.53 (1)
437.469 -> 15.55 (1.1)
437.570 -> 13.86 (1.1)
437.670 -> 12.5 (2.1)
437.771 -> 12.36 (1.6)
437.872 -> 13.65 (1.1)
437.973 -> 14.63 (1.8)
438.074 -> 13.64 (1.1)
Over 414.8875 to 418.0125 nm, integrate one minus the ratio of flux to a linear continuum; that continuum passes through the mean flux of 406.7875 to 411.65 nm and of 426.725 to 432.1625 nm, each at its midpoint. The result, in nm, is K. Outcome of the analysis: 0.23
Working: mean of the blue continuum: 13.9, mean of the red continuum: 13.3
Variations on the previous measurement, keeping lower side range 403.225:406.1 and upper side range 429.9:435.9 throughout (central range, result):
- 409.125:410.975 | -0.06 nm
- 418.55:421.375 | 0.40 nm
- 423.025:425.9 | 0.44 nm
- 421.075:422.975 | 0.29 nm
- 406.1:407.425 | -0.04 nm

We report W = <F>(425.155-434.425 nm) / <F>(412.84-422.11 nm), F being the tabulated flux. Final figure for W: 1.1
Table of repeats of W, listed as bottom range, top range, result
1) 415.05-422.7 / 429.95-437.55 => 1.20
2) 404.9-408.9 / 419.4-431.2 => 0.91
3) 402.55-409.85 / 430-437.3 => 1.09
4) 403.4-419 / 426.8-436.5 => 1.07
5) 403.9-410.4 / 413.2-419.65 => 0.92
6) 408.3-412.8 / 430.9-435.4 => 1.08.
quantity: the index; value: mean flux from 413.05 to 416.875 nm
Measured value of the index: 12.8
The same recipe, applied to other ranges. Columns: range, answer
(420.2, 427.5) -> 12.2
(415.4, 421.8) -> 12.4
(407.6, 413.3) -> 13.9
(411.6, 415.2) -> 13.2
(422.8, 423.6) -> 12.1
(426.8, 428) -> 12.4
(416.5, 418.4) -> 12.5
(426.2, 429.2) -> 12.5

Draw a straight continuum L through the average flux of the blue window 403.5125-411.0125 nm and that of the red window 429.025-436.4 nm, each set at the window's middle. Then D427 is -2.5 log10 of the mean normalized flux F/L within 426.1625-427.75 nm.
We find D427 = 0.17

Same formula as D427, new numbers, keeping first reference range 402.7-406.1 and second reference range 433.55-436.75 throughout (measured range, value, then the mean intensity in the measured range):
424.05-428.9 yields 0.21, 12.3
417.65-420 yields 0.19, 12.1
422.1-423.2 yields 0.20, 12.1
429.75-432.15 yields 0.09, 14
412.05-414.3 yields 0.06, 13.2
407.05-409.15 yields -0.03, 14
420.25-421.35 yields 0.21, 11.9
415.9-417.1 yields 0.16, 12.3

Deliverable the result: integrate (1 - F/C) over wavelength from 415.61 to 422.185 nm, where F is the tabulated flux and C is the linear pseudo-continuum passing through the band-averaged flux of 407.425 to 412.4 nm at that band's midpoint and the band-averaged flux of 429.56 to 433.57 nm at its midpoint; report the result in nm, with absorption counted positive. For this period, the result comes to 0.82 nm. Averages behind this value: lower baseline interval 13.9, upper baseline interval 14.3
